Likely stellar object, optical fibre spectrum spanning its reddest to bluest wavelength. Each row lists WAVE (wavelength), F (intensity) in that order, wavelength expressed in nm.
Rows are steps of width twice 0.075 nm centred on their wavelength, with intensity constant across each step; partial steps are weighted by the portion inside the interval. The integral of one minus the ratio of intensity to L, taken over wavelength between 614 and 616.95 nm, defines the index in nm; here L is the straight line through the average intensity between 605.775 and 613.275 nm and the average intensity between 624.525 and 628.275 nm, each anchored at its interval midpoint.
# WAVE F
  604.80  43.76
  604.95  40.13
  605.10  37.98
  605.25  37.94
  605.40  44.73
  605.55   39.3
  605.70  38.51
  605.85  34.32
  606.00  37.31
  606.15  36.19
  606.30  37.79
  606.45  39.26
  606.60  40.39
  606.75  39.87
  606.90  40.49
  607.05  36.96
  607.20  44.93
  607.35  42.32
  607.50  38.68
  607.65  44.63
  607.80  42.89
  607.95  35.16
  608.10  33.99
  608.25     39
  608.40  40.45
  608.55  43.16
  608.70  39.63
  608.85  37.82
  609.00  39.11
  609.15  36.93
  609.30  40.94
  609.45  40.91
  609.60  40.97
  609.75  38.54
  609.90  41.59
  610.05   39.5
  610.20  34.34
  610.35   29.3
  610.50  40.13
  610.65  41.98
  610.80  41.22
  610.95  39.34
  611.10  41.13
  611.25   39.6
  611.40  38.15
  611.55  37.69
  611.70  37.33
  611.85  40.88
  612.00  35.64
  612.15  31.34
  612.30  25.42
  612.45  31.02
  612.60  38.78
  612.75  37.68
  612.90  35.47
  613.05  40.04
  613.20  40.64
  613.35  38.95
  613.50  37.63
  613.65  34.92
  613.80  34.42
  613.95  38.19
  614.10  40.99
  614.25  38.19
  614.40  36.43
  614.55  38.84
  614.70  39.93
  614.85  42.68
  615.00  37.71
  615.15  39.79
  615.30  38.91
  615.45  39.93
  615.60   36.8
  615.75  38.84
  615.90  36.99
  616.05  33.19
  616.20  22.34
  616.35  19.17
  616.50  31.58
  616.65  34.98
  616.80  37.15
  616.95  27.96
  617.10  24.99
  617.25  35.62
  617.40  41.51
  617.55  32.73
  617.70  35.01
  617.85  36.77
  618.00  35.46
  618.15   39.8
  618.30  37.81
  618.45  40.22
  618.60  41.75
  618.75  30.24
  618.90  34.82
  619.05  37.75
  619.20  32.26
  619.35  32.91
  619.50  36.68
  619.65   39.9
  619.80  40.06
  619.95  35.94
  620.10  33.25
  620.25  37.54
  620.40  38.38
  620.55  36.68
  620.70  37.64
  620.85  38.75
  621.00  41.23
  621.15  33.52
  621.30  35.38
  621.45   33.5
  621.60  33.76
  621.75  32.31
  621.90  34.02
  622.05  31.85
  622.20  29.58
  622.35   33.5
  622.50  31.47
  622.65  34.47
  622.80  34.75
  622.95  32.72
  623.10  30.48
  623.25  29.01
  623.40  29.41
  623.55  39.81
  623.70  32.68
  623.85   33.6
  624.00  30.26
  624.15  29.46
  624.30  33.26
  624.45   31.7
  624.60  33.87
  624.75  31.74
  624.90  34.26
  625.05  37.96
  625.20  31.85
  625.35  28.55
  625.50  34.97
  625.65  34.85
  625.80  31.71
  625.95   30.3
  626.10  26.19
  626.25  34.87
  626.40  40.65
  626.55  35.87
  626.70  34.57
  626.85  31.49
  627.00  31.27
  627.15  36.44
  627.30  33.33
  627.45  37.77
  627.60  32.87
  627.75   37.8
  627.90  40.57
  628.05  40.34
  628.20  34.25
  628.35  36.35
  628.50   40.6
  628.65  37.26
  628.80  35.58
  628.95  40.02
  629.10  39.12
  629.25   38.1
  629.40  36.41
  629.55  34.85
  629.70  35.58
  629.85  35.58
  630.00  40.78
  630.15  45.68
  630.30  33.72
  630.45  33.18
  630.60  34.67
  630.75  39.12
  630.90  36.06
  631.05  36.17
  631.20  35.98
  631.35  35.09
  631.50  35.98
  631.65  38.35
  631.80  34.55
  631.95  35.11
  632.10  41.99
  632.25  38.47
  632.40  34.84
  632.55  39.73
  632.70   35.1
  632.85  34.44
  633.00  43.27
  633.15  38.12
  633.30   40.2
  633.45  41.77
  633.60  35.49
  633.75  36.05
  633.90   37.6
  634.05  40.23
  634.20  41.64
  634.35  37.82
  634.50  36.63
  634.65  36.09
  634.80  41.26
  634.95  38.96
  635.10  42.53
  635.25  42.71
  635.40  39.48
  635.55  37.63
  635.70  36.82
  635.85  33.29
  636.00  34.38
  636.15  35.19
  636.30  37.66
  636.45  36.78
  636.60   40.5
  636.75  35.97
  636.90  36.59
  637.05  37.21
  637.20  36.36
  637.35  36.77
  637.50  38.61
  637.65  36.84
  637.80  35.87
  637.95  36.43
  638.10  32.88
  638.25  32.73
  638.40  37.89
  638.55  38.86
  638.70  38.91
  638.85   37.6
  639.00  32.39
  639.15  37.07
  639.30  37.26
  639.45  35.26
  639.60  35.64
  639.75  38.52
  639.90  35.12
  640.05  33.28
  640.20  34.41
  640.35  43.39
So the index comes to 0.09 nm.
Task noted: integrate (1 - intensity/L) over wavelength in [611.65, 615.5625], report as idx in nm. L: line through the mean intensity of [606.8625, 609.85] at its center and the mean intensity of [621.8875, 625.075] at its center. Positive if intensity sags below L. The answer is 0.00 nm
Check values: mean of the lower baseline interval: 39.9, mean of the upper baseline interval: 32.6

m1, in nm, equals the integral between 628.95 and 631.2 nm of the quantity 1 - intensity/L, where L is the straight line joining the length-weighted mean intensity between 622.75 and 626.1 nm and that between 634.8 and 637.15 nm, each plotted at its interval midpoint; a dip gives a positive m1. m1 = -0.133 nm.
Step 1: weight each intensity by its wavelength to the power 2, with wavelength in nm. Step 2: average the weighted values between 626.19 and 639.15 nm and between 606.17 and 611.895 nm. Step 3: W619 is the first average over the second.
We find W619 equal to 1.02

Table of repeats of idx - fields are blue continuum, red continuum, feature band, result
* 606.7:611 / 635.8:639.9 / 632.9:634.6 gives -0.093 nm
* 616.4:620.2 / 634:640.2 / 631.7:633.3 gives -0.044 nm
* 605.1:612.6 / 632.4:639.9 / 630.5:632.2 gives 0.046 nm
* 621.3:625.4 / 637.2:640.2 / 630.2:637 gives -0.490 nm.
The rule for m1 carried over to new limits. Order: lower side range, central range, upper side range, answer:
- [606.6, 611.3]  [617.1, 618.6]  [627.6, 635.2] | 0.077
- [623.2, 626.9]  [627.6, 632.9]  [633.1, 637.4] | -0.244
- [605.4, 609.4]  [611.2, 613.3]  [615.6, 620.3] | 0.046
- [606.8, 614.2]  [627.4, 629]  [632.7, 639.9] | 0.008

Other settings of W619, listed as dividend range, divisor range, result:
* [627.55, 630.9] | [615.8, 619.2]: 1.14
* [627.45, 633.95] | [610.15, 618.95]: 1.08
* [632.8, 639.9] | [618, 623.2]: 1.11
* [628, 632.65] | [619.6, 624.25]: 1.11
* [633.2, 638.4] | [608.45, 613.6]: 1.07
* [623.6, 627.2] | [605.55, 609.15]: 0.89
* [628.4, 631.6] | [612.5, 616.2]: 1.03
